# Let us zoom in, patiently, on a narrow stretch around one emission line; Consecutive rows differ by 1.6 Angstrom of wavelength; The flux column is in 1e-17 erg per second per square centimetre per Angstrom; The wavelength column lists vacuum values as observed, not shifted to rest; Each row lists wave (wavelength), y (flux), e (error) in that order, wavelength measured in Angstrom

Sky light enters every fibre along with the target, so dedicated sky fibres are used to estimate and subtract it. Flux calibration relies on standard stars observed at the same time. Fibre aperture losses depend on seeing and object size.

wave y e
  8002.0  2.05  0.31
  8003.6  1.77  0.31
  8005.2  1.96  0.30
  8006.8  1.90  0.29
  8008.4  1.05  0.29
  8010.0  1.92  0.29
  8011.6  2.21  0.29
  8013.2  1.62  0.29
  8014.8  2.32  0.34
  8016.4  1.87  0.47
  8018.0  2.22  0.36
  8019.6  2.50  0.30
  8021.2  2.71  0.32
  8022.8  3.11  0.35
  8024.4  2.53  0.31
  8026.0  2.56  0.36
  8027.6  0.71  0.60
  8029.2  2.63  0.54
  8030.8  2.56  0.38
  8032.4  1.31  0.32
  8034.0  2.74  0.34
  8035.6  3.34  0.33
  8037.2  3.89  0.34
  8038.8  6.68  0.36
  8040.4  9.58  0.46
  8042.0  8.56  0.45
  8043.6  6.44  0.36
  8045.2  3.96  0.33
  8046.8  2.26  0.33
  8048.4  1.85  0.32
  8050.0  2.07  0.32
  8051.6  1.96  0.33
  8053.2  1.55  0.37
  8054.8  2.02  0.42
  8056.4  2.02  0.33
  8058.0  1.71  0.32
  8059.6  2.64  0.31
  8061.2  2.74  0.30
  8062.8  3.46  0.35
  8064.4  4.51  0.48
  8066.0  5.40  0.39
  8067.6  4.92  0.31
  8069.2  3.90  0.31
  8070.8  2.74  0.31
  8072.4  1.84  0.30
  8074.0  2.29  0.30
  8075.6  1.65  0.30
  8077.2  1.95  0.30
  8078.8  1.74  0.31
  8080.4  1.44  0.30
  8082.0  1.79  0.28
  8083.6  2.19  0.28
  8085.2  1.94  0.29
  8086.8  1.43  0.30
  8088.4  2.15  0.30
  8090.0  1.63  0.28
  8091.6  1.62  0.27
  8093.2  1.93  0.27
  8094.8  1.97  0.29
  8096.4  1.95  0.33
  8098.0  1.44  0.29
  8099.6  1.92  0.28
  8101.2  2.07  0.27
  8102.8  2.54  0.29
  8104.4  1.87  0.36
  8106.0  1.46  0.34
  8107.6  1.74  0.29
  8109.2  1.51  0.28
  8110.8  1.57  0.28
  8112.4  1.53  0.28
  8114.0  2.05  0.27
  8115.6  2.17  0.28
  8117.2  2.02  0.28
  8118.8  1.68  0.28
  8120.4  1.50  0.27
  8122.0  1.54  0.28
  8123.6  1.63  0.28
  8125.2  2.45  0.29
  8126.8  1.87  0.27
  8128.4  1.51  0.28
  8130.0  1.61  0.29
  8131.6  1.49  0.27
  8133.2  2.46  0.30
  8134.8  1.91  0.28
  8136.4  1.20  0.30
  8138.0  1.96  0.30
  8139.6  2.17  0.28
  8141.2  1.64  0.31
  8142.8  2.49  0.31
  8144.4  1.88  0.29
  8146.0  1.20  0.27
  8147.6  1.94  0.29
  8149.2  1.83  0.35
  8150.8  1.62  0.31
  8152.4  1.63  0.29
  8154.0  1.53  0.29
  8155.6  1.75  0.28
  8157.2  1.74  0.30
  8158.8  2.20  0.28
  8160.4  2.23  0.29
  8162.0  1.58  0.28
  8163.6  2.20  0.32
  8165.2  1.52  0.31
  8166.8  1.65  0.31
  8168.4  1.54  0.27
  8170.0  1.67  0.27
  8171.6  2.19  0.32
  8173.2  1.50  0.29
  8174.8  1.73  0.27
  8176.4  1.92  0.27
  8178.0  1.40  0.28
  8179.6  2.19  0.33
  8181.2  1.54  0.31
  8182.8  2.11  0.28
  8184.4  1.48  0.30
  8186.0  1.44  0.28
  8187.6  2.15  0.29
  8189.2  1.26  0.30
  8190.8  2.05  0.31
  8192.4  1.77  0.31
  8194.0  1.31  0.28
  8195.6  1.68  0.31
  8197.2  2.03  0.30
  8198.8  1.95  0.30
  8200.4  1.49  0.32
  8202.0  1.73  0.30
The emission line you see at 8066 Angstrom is [N II] 6583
